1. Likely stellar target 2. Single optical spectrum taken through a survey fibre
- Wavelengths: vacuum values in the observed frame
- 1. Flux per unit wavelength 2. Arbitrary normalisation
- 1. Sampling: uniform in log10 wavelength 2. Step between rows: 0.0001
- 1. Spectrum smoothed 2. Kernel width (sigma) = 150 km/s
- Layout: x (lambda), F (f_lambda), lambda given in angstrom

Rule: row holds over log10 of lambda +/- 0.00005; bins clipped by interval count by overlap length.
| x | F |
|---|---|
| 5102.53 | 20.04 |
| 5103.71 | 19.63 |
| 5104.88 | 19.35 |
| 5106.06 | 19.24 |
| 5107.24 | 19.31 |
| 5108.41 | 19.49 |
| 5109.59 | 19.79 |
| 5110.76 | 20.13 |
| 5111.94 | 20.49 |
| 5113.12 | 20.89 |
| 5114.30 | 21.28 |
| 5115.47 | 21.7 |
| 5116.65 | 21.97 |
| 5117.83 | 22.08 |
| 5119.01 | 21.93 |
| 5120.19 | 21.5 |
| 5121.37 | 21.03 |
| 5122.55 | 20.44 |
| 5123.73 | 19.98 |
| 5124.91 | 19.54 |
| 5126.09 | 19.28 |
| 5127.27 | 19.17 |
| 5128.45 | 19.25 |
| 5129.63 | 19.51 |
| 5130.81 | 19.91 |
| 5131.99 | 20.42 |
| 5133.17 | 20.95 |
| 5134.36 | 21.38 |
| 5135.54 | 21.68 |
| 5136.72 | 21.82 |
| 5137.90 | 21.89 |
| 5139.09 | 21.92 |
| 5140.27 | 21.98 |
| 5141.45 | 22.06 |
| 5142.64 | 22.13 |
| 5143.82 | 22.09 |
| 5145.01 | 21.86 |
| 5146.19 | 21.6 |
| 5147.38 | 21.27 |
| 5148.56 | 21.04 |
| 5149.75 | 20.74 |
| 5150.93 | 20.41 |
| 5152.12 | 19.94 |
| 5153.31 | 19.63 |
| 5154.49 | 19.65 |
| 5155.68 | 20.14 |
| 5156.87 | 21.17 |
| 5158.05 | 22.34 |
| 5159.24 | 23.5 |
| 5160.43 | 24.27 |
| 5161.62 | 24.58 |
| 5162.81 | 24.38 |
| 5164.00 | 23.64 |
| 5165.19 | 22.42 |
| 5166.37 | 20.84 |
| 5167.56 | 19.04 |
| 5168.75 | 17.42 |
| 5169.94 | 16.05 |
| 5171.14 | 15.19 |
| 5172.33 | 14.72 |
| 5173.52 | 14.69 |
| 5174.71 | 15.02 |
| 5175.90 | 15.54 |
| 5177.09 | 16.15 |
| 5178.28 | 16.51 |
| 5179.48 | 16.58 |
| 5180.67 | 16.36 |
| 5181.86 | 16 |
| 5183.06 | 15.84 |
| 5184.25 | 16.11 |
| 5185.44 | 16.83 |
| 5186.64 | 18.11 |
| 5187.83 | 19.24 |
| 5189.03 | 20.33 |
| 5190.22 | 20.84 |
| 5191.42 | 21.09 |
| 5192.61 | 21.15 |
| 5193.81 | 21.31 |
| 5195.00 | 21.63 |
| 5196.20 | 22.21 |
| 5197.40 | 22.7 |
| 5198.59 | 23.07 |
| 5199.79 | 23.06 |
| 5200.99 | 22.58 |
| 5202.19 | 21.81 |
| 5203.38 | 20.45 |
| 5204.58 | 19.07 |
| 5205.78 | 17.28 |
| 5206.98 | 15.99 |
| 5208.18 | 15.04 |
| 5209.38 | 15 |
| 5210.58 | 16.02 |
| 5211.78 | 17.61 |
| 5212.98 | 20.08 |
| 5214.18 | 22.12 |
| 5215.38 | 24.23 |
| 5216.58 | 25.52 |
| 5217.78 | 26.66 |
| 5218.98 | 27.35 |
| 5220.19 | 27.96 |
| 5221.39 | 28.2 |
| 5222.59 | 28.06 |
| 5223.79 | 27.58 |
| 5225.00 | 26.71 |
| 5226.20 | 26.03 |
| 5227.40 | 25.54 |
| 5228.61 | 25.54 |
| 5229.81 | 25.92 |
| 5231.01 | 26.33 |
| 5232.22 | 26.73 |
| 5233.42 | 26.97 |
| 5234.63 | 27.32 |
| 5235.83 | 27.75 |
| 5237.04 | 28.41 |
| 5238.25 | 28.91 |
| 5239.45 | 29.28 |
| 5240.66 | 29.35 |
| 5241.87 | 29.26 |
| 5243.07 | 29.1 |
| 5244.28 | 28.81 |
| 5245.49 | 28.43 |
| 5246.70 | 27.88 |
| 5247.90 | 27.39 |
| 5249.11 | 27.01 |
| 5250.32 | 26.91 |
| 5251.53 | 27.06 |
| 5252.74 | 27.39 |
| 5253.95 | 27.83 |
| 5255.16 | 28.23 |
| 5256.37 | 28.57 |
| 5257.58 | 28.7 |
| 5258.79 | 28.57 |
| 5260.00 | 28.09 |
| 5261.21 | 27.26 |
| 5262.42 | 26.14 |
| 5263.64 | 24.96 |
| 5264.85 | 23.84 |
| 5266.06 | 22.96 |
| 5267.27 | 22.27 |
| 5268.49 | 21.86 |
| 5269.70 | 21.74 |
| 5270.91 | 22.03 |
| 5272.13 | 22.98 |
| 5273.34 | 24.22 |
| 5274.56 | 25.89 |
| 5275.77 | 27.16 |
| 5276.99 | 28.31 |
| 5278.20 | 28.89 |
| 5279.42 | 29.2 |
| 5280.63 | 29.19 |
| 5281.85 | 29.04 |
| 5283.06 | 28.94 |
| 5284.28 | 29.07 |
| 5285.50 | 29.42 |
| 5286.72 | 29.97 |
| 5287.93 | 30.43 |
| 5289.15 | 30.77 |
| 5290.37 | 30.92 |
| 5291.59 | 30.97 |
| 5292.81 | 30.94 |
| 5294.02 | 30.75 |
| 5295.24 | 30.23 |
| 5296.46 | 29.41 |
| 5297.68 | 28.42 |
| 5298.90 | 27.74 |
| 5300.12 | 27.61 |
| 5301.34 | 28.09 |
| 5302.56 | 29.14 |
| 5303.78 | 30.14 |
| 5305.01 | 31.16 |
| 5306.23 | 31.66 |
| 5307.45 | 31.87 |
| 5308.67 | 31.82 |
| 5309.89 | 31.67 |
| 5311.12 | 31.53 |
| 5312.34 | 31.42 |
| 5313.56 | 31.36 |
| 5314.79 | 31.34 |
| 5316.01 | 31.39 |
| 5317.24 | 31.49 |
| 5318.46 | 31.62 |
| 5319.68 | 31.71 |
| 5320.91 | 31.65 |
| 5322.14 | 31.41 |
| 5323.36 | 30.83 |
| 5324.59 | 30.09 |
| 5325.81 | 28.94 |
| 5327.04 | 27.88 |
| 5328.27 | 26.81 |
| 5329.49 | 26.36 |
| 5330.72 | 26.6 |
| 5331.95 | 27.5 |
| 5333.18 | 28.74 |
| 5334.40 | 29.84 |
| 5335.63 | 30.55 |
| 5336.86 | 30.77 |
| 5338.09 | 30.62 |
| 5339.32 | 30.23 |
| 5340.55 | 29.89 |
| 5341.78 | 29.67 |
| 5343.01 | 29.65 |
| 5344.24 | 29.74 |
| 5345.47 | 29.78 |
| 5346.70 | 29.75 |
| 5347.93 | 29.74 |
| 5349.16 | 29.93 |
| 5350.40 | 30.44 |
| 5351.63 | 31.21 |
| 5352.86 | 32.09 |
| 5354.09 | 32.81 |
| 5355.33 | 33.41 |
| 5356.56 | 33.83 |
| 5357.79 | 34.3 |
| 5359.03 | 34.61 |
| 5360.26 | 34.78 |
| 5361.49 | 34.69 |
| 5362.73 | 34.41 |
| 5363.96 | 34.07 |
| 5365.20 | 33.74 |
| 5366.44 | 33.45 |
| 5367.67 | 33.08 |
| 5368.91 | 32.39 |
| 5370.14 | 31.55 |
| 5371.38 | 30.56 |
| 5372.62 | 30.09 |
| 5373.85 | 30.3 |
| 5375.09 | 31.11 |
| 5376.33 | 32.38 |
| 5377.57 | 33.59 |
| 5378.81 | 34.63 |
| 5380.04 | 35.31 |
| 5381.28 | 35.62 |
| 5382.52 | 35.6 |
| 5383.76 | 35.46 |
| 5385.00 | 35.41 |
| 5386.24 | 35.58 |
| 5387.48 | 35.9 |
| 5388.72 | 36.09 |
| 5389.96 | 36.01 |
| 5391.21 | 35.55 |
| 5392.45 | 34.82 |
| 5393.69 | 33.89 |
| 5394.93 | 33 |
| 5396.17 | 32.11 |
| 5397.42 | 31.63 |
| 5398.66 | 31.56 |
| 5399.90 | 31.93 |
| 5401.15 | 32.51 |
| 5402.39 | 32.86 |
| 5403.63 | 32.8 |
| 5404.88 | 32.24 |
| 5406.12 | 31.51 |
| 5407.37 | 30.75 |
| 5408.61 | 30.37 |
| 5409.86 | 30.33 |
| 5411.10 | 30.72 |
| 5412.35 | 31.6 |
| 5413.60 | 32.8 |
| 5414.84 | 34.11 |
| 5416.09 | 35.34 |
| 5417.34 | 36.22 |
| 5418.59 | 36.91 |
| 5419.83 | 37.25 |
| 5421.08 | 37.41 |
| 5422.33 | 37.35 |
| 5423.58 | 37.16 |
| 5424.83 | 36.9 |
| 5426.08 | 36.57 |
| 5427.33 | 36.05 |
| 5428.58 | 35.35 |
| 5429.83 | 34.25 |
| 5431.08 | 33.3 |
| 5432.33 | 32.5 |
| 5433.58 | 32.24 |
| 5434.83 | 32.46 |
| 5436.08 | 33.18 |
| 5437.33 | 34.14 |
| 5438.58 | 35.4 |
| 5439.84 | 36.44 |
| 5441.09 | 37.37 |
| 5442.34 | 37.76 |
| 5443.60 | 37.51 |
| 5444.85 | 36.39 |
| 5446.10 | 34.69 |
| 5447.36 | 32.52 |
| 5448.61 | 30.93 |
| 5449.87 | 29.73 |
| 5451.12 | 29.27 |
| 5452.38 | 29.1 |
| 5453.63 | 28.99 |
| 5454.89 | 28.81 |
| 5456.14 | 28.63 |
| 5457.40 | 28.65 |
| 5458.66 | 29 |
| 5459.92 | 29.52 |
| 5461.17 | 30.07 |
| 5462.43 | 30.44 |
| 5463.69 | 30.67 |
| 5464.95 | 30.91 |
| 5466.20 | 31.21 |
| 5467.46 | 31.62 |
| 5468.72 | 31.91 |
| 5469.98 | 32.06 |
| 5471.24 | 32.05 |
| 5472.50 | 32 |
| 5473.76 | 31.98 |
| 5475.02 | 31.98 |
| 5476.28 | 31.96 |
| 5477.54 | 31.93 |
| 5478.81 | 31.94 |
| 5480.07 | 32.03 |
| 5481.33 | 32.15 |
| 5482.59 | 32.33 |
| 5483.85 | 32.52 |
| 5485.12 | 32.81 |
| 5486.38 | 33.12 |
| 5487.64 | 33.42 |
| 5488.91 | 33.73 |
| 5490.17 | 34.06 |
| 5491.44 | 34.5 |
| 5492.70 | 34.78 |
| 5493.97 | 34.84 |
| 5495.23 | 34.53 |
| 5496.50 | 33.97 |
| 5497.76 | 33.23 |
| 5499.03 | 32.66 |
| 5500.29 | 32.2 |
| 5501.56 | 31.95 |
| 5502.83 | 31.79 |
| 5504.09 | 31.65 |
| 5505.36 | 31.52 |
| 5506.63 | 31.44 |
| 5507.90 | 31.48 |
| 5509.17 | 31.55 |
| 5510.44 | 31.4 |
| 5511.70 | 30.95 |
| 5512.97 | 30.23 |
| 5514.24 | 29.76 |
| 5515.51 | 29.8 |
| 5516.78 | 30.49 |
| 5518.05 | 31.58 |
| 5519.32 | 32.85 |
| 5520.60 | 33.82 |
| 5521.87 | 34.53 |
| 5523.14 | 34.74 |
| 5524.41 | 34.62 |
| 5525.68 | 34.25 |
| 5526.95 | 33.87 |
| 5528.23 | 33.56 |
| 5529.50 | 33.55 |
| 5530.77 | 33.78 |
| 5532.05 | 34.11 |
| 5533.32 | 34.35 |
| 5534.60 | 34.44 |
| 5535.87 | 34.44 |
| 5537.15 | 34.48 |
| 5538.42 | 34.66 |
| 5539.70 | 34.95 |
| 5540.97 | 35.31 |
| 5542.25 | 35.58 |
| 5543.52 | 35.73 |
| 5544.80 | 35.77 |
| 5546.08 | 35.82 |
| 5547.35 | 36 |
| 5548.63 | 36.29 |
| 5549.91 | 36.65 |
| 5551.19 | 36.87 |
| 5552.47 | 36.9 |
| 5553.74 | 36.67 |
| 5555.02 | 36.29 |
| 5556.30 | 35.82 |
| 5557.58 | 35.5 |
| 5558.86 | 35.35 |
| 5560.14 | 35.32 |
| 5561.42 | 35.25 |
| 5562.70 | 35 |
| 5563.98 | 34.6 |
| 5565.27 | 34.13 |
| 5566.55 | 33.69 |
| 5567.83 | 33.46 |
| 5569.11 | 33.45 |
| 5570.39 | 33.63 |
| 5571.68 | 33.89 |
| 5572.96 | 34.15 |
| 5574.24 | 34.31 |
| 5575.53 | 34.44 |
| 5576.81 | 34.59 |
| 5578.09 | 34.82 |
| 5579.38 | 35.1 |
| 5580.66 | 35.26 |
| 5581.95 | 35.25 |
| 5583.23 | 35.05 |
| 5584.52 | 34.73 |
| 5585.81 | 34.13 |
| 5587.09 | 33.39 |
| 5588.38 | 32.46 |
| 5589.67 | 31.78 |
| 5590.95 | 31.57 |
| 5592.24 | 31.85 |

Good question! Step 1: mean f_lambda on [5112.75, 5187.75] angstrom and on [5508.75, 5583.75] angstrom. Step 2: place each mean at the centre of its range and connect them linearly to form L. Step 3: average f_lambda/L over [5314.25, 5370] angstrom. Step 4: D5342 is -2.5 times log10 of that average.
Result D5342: -0.16 mag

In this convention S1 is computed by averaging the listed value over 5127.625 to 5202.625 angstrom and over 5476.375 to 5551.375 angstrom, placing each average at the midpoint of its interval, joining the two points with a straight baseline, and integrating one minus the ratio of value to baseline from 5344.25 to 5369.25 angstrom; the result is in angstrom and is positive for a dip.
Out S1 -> -4.7 angstrom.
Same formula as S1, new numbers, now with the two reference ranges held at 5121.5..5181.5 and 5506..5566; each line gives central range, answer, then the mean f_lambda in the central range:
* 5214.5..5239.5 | -4.48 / 26.9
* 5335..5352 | -1.91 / 30.1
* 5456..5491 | 0.22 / 31.6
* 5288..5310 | -4.08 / 30.2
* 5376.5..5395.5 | -4.25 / 35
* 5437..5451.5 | -1.73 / 34.4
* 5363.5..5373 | -1.50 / 32.4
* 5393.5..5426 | -4.44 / 33.6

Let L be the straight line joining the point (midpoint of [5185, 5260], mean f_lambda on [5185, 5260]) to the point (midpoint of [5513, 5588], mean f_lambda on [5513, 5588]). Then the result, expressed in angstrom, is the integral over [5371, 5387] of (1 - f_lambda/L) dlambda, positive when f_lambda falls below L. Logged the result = -2.4 angstrom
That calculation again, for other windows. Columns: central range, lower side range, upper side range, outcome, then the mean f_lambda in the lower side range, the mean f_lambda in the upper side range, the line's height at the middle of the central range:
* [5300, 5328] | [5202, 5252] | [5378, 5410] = -1.1 angstrom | 25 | 33.6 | 29.5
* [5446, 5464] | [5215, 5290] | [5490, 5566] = 1.2 angstrom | 27.2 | 33.9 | 32.1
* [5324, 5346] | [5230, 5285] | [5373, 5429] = 1.2 angstrom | 27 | 34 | 30.8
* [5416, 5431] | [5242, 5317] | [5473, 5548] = -2.4 angstrom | 28.3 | 33.2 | 31.4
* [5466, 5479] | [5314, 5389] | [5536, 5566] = 0.8 angstrom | 31.7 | 35.6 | 34.1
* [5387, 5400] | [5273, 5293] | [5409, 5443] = -0.2 angstrom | 29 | 34.8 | 33.5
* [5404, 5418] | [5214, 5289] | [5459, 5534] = -0.8 angstrom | 27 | 32.4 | 30.5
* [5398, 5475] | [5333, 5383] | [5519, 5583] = 0.7 angstrom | 32.1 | 34.8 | 33.2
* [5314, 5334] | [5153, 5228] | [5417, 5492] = -2.1 angstrom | 20.6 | 33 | 26.9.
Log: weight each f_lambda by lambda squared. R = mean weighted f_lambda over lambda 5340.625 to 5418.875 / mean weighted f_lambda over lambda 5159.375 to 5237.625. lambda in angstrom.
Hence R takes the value 1.6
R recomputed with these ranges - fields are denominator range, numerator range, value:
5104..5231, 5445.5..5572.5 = 1.80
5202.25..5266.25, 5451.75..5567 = 1.44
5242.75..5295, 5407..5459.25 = 1.30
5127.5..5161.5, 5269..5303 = 1.40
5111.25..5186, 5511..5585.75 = 2.00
